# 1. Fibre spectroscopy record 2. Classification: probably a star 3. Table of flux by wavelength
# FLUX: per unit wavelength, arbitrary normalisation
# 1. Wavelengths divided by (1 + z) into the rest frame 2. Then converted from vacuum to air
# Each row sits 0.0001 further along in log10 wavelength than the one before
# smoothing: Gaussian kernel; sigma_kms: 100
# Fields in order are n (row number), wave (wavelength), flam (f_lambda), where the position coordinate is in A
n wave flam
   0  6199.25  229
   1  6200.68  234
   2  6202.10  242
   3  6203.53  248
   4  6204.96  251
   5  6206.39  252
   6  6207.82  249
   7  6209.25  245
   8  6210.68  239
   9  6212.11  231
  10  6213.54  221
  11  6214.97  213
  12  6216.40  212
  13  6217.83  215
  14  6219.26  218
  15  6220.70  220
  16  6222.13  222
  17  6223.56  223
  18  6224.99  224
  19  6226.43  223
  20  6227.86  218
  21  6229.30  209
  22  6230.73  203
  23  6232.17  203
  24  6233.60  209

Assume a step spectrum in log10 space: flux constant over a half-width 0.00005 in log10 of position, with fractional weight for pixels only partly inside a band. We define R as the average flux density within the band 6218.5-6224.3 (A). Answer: 221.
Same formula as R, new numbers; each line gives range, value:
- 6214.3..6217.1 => 213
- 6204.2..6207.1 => 251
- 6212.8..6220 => 216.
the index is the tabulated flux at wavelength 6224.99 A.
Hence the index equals 224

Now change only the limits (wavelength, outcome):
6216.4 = 212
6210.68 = 239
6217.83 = 215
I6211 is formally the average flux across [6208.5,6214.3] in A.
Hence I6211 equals 234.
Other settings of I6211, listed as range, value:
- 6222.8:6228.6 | 222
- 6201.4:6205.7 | 247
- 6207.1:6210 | 247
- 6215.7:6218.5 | 214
